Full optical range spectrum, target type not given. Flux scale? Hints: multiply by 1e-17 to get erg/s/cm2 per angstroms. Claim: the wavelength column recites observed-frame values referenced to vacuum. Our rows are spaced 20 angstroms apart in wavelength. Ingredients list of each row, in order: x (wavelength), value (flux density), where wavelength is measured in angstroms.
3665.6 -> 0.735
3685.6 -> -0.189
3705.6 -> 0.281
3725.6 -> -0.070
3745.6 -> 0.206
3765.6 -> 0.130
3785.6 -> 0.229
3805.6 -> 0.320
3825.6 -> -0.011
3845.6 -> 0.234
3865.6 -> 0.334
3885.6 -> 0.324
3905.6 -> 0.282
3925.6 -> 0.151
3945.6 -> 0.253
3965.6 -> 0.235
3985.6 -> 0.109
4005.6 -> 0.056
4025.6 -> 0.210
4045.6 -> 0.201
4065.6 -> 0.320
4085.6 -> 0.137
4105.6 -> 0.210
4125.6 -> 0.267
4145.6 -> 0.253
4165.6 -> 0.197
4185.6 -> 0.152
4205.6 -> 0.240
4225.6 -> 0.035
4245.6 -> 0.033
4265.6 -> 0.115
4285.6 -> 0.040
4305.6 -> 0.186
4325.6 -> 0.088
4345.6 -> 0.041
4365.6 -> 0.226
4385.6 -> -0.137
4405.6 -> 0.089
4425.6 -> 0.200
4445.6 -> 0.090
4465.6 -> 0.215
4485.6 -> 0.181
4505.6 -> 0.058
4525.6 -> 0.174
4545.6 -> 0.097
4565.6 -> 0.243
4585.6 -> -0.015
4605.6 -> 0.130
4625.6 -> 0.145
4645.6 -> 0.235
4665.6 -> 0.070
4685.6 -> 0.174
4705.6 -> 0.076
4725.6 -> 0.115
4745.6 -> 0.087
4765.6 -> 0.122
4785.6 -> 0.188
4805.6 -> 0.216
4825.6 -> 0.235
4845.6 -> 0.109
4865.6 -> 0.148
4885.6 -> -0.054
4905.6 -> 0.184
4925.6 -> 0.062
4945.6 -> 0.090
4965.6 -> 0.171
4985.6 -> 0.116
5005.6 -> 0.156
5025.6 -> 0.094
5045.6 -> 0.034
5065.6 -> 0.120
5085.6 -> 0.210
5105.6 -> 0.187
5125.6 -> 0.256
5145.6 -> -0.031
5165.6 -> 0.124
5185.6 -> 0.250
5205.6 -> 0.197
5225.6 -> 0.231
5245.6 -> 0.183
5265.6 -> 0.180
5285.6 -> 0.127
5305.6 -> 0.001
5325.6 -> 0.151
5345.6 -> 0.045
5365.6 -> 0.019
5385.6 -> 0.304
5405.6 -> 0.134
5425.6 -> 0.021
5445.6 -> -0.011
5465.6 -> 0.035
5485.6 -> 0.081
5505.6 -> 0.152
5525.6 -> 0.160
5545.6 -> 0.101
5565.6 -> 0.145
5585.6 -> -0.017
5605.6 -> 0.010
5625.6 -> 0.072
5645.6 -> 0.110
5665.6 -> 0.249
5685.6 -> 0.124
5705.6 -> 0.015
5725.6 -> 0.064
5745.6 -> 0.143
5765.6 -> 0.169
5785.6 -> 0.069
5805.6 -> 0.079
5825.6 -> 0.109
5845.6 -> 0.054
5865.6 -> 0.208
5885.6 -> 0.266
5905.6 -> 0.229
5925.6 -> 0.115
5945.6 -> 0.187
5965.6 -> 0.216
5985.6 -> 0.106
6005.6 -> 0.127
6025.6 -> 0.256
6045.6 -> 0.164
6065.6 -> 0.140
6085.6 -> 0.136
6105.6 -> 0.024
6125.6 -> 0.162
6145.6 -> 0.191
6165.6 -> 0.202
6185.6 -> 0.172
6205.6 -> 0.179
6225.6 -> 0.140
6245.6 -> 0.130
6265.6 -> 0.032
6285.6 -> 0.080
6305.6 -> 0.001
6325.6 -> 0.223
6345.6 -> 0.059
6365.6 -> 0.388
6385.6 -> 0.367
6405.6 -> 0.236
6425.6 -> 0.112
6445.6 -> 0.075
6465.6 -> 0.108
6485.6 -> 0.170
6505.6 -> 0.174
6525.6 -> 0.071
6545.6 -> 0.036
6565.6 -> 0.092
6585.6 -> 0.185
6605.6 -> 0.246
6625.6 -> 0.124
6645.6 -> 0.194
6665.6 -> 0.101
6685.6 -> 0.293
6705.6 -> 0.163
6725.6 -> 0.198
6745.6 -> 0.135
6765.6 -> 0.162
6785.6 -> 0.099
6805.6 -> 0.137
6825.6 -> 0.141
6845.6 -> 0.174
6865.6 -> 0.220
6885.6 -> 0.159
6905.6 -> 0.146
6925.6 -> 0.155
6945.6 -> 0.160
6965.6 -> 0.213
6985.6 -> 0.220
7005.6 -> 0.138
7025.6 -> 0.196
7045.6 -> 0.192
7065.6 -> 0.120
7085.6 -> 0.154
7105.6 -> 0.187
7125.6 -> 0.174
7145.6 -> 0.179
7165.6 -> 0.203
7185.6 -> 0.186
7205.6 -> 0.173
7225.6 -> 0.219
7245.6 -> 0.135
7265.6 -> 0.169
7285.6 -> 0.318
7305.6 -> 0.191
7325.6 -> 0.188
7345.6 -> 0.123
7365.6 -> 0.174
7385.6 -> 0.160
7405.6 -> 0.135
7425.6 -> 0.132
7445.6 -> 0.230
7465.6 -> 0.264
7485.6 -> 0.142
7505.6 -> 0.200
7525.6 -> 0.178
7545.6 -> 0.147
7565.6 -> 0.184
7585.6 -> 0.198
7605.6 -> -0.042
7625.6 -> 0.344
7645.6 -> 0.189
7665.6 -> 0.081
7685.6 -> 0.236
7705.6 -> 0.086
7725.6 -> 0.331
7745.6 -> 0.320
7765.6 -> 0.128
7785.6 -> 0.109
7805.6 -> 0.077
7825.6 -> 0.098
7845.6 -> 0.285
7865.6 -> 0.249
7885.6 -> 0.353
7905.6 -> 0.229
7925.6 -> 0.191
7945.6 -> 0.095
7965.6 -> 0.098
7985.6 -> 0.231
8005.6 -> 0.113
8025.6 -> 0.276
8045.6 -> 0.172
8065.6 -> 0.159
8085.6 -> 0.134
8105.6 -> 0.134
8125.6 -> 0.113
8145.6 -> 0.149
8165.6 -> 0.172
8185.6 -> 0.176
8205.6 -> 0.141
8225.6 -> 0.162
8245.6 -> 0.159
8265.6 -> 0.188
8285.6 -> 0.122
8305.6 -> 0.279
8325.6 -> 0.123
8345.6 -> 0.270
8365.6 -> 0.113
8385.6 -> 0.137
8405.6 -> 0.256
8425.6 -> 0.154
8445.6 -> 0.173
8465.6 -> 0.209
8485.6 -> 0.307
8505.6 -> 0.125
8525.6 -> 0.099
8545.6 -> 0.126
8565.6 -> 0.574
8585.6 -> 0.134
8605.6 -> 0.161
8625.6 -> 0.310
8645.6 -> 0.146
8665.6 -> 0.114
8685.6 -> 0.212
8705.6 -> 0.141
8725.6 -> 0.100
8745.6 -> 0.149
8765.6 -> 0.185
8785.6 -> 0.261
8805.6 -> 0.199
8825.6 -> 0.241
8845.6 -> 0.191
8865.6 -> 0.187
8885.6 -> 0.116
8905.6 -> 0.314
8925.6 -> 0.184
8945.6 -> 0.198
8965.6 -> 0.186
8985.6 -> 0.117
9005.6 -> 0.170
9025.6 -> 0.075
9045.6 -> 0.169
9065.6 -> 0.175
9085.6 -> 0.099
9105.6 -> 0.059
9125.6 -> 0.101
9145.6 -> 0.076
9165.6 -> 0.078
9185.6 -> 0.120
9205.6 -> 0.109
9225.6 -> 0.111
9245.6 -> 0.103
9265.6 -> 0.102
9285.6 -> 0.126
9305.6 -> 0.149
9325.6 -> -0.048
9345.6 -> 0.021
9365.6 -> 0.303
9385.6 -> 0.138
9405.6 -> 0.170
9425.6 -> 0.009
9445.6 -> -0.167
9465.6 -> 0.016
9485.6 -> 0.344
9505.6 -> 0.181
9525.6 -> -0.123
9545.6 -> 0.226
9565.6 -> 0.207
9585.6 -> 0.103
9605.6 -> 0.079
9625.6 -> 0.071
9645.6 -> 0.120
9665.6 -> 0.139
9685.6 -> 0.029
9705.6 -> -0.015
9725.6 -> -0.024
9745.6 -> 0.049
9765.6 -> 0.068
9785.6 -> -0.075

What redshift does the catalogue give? 0.710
